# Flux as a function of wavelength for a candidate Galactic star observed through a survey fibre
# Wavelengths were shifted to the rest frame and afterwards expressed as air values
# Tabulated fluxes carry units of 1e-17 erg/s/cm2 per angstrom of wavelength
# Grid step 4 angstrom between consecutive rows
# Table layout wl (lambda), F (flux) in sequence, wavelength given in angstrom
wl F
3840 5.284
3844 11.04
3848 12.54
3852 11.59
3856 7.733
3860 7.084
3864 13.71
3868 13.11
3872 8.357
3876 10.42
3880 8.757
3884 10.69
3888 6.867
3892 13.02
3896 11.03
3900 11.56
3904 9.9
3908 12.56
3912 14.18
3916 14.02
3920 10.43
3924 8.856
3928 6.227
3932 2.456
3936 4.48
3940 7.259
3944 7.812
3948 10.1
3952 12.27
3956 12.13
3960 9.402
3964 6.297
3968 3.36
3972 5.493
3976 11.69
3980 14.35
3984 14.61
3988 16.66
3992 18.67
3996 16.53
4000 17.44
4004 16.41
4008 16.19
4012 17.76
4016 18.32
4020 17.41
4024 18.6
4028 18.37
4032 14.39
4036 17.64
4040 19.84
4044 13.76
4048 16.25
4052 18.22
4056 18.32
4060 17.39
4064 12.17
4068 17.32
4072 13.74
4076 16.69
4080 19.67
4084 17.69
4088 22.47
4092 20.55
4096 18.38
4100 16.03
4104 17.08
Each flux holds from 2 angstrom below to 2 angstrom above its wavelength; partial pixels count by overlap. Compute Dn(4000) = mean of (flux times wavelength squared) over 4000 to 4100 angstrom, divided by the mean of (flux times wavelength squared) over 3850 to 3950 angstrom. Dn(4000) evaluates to 1.94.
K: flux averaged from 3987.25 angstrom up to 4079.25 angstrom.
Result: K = 16.9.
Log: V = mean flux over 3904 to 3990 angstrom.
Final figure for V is 9.75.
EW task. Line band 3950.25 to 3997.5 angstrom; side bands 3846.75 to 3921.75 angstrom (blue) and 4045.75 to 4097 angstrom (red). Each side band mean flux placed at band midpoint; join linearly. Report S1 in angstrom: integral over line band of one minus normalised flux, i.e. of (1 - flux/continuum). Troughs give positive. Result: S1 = 8.2 angstrom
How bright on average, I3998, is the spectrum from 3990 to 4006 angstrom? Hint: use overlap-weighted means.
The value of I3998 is 17.3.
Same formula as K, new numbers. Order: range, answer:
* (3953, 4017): 13.4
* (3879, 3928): 10.8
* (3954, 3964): 9.87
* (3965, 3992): 11.4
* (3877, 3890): 8.9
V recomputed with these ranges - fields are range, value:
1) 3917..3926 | 10.1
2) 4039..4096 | 17.4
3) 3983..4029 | 17.3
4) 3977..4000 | 16.1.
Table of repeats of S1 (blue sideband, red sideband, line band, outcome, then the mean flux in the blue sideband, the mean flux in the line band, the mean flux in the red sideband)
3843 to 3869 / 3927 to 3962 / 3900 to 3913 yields -3.8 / 10.9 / 12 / 8.07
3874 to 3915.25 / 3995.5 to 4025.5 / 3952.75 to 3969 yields 6.8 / 11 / 8.41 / 17.4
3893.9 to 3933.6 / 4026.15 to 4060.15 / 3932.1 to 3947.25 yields 7.0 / 10.2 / 6.3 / 17.1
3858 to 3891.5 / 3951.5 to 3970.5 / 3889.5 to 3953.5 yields -4.0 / 10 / 9.72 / 8.33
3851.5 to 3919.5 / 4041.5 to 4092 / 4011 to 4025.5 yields -2.4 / 10.8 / 18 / 17.1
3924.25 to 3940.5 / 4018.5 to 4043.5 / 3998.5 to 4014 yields -2.7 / 5.31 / 16.9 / 17.5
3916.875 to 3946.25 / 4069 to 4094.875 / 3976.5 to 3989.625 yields -4.5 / 7.09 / 14.8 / 18.4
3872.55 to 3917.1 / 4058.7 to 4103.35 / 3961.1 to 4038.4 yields 0.4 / 11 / 14.7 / 17.5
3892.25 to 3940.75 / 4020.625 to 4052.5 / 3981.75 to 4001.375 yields -3.3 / 9.6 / 16.7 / 17.1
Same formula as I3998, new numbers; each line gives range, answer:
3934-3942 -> 5.87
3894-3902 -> 11.3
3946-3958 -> 11.5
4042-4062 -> 16.8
